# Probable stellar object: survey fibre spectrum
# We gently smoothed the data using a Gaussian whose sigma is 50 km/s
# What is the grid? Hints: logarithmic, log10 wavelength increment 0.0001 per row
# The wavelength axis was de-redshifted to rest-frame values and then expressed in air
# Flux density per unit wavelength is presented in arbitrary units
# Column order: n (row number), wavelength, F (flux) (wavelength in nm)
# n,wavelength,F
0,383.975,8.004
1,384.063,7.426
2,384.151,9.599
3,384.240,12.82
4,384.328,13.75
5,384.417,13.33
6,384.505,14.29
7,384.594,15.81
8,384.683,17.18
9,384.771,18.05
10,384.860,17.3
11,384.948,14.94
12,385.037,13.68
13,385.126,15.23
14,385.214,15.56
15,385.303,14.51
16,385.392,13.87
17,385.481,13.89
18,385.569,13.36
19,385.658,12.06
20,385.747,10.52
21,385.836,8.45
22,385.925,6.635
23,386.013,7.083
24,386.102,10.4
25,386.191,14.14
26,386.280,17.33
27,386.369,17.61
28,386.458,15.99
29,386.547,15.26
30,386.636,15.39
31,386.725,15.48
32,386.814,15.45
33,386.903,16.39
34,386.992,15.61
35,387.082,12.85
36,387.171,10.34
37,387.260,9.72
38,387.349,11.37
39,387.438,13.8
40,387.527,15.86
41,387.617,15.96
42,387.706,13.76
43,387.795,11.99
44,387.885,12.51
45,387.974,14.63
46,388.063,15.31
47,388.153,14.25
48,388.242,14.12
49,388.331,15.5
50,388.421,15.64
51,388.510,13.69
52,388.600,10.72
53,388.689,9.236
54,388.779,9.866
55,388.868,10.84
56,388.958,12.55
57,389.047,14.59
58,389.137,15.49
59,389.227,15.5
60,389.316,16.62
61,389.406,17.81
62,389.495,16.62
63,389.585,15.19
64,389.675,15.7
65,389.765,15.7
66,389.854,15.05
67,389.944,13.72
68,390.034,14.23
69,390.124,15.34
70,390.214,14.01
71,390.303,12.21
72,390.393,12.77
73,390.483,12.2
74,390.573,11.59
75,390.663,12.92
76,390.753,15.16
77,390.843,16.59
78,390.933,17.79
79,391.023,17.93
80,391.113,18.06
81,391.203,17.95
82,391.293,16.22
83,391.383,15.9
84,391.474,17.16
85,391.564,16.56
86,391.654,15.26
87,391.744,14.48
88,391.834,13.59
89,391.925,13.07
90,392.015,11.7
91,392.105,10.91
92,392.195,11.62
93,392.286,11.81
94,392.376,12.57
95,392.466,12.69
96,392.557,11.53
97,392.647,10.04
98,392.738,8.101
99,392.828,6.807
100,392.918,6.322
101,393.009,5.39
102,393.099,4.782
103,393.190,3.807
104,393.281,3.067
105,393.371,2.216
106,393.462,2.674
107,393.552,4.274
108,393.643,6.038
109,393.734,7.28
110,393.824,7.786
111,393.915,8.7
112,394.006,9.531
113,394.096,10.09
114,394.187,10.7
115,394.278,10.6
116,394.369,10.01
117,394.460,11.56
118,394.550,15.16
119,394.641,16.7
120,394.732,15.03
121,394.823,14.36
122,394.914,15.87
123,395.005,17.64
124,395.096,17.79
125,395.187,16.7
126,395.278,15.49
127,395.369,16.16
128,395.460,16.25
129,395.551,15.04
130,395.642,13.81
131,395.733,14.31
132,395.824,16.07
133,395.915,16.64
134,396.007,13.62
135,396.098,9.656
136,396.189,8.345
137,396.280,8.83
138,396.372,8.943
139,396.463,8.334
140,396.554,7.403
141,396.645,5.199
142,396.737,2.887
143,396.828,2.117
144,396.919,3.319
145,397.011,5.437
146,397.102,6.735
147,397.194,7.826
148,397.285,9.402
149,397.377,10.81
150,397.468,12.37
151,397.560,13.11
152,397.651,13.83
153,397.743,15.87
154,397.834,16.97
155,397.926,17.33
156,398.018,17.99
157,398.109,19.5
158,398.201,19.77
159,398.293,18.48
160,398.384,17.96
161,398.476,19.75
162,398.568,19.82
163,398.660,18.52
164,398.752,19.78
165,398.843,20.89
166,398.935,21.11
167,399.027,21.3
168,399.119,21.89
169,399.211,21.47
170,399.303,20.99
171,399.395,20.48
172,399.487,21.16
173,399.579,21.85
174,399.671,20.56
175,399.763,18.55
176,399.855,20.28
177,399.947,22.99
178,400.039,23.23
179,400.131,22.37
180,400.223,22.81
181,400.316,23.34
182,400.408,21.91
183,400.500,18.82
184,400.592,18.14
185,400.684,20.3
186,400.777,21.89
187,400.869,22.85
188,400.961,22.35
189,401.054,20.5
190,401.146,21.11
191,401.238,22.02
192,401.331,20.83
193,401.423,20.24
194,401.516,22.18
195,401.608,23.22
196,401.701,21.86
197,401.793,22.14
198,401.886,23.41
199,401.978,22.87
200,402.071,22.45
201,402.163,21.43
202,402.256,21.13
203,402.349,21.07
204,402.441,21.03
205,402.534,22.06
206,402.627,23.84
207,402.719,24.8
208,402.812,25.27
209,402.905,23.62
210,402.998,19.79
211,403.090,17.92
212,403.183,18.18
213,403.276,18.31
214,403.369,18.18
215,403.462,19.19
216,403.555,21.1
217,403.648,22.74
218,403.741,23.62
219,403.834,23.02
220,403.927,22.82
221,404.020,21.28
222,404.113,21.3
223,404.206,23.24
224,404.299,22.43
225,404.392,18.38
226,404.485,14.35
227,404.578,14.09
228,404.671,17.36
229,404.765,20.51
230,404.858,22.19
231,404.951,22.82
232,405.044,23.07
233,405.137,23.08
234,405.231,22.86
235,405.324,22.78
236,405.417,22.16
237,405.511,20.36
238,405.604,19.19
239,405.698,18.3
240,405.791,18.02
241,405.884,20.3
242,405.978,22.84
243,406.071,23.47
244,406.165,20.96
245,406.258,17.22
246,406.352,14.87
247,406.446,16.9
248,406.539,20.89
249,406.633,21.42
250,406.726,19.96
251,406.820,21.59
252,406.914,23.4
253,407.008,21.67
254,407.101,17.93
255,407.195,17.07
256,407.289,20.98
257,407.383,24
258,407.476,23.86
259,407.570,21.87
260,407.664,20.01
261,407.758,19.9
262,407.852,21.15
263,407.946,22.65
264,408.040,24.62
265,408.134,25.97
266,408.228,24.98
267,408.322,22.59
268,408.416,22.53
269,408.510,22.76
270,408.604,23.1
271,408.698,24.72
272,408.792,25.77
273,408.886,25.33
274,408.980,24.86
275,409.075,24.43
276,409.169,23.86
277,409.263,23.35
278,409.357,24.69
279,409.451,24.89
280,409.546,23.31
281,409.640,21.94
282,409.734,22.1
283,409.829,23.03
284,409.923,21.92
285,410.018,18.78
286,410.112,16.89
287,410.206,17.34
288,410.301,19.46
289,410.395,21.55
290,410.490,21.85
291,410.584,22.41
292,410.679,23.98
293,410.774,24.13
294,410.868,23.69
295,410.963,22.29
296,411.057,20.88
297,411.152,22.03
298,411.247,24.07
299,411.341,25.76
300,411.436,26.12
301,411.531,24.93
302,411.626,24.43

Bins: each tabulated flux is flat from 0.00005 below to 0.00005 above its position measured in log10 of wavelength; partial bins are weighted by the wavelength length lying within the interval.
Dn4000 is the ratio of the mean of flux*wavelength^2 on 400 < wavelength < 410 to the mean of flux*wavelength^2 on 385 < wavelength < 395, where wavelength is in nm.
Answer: 1.8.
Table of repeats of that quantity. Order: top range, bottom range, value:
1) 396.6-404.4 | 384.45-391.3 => 1.44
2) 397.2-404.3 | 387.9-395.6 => 1.67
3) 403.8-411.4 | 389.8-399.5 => 1.77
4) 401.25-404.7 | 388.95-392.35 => 1.52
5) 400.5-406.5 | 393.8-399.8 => 1.51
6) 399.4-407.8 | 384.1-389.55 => 1.66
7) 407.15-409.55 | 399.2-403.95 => 1.12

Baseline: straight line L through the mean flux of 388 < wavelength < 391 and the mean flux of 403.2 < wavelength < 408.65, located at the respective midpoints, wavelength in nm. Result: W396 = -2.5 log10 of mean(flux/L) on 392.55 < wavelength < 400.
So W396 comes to 0.30 mag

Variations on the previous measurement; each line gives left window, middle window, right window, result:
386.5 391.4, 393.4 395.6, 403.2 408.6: 0.35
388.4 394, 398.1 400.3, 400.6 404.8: -0.13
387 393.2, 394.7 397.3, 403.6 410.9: 0.38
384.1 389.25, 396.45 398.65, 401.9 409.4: 0.43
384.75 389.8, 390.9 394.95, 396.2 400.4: 0.31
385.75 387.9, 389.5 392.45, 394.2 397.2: -0.16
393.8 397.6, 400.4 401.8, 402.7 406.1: -0.23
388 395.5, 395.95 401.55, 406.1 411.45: 0.01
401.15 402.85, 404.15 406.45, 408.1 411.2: 0.12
